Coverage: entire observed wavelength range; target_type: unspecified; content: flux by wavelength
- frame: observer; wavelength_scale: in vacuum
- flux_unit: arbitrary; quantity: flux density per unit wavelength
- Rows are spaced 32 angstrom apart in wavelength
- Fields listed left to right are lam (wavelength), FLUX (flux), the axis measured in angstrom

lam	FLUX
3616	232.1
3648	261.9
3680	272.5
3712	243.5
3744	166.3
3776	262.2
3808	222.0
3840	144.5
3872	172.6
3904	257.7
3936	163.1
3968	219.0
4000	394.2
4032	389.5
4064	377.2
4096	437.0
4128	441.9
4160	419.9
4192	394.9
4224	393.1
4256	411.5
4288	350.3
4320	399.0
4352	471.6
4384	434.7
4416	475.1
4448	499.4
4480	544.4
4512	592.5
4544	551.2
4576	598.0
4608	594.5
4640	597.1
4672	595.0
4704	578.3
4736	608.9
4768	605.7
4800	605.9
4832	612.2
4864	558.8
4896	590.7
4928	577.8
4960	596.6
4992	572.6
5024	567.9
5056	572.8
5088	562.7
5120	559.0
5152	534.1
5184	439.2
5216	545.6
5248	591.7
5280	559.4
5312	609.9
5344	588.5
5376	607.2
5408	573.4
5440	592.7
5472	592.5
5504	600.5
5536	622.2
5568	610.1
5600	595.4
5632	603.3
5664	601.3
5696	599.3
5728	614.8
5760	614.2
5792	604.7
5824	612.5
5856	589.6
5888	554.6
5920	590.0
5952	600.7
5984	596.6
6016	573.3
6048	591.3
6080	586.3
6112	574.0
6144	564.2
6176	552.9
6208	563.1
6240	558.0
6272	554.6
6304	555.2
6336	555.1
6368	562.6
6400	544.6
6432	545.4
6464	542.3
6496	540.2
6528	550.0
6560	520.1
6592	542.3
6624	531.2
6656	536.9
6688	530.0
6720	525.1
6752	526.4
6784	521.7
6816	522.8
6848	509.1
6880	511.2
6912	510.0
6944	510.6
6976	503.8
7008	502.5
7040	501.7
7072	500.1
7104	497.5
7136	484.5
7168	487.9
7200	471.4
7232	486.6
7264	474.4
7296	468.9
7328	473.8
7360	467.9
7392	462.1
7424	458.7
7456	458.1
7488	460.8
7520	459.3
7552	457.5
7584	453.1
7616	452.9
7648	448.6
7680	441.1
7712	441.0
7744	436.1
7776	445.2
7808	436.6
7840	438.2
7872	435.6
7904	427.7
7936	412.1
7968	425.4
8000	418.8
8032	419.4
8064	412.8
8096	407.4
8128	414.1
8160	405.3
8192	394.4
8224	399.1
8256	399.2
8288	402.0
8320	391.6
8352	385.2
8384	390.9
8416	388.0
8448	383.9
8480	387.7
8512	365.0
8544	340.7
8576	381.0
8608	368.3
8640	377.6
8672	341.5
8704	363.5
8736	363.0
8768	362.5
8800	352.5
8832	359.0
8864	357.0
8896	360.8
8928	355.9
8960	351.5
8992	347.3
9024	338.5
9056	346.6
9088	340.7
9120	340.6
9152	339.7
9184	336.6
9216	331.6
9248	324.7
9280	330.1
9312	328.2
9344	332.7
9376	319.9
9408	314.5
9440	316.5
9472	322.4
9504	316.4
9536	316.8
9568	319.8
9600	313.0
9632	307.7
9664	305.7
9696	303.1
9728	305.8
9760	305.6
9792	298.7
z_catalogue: 0.00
